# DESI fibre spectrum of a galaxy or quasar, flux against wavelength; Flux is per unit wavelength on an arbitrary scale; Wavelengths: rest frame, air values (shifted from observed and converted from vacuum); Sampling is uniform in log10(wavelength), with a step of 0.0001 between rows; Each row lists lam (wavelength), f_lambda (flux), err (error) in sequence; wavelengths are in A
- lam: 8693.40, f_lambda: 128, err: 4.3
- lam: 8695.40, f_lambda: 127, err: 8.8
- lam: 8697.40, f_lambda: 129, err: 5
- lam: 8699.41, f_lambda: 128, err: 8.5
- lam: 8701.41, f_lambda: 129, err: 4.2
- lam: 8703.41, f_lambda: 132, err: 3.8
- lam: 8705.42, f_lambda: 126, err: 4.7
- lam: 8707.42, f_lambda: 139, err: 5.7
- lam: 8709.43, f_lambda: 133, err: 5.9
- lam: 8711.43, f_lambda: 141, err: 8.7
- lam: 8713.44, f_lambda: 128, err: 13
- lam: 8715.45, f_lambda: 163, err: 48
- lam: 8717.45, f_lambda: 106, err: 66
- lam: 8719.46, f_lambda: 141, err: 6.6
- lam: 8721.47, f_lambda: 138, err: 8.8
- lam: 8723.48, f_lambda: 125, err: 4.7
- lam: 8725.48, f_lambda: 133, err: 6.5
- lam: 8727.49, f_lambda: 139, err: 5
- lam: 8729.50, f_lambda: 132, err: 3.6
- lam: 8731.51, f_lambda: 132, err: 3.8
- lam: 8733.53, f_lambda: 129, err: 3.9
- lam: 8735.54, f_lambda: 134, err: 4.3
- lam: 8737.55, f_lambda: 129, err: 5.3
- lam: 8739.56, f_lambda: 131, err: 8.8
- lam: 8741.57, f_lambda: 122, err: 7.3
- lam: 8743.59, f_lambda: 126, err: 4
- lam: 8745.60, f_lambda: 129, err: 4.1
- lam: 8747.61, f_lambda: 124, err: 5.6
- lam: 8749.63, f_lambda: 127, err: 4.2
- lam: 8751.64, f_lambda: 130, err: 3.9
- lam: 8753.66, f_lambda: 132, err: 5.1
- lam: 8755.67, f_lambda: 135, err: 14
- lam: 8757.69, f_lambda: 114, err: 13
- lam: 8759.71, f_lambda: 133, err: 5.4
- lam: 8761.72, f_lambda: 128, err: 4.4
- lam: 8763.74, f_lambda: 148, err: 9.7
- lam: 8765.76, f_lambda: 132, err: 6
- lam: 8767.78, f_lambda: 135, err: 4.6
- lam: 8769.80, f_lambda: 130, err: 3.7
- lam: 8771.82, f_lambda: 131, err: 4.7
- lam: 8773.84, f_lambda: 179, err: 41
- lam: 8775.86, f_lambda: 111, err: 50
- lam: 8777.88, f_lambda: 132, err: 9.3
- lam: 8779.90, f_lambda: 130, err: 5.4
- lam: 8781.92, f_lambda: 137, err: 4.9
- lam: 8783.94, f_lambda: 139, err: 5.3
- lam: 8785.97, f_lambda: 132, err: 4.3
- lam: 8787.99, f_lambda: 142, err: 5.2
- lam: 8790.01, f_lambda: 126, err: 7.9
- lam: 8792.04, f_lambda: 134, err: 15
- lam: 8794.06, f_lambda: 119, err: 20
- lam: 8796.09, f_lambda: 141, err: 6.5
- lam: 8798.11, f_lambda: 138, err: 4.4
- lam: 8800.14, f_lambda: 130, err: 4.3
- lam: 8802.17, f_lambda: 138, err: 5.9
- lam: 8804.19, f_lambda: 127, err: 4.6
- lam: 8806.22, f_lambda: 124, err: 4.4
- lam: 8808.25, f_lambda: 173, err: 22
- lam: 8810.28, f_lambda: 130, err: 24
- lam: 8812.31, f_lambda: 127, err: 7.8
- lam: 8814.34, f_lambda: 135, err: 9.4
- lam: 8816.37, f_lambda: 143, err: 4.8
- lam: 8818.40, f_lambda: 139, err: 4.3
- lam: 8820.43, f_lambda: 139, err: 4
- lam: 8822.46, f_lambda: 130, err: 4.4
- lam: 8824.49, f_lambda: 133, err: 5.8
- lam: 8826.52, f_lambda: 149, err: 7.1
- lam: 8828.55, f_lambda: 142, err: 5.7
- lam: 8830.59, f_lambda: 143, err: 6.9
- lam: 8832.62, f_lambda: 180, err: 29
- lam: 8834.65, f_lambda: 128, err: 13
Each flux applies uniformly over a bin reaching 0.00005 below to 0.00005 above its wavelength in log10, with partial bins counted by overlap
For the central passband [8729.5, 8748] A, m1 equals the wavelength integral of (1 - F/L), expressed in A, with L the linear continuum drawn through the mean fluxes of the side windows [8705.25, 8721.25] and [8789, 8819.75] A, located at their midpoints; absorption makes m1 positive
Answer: 0.9 A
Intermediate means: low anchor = 135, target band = 129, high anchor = 135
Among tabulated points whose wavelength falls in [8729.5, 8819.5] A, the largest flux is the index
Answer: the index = 179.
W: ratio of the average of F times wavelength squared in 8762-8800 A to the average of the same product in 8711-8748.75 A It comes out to 1.0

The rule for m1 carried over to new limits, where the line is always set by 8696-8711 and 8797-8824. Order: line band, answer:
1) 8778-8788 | 0.0 A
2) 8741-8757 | 0.6 A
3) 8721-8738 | 0.0 A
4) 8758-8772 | 0.1 A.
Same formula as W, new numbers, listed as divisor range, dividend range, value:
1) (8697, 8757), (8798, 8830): 1.07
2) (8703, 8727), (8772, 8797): 1.02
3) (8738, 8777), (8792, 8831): 1.05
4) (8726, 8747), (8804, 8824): 1.07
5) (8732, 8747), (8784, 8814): 1.06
